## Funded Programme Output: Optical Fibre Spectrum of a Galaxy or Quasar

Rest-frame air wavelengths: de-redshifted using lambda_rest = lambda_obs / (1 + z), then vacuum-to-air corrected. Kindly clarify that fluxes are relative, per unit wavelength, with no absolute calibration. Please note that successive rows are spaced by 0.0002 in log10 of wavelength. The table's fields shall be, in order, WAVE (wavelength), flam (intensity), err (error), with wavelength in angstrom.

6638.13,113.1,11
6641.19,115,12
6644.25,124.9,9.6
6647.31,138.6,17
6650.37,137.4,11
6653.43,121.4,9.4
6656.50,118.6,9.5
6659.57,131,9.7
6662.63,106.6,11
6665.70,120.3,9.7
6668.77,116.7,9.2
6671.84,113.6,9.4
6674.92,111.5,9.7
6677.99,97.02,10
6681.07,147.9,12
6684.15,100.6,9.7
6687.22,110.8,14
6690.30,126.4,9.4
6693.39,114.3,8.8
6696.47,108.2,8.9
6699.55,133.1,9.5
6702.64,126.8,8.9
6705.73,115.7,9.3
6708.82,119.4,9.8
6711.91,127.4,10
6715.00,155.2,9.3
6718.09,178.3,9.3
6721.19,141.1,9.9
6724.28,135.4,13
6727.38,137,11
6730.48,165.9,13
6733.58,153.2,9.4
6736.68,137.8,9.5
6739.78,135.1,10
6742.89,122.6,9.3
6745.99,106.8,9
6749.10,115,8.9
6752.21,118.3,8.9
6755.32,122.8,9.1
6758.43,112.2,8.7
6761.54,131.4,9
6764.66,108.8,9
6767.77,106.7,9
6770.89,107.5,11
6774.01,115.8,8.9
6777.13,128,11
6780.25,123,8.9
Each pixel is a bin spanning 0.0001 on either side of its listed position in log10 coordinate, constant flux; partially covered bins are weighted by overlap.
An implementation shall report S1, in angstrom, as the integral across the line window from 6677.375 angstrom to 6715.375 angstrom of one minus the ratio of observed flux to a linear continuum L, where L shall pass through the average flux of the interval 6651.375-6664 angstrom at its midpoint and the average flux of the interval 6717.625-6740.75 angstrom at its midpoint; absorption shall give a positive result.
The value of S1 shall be 3.78 angstrom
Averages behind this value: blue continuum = 120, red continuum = 147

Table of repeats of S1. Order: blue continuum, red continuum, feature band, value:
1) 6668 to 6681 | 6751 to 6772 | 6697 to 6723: -4.9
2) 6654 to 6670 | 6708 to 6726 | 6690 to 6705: 1.5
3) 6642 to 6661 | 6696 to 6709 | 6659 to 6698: 2.9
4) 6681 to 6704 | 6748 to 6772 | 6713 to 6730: -4.7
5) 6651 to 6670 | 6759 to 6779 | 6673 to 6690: 0.7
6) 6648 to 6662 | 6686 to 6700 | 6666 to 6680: 1.2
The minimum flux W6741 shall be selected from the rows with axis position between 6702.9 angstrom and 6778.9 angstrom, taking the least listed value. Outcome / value 106.7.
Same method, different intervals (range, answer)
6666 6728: 97.02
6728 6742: 135.1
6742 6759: 106.8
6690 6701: 108.2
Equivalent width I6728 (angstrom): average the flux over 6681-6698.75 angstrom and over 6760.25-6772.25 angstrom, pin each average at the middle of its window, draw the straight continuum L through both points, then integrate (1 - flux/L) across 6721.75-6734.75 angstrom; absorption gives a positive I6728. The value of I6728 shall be -3.7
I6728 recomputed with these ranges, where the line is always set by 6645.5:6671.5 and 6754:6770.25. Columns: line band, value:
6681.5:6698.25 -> 0.9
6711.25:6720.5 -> -2.8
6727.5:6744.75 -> -3.5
